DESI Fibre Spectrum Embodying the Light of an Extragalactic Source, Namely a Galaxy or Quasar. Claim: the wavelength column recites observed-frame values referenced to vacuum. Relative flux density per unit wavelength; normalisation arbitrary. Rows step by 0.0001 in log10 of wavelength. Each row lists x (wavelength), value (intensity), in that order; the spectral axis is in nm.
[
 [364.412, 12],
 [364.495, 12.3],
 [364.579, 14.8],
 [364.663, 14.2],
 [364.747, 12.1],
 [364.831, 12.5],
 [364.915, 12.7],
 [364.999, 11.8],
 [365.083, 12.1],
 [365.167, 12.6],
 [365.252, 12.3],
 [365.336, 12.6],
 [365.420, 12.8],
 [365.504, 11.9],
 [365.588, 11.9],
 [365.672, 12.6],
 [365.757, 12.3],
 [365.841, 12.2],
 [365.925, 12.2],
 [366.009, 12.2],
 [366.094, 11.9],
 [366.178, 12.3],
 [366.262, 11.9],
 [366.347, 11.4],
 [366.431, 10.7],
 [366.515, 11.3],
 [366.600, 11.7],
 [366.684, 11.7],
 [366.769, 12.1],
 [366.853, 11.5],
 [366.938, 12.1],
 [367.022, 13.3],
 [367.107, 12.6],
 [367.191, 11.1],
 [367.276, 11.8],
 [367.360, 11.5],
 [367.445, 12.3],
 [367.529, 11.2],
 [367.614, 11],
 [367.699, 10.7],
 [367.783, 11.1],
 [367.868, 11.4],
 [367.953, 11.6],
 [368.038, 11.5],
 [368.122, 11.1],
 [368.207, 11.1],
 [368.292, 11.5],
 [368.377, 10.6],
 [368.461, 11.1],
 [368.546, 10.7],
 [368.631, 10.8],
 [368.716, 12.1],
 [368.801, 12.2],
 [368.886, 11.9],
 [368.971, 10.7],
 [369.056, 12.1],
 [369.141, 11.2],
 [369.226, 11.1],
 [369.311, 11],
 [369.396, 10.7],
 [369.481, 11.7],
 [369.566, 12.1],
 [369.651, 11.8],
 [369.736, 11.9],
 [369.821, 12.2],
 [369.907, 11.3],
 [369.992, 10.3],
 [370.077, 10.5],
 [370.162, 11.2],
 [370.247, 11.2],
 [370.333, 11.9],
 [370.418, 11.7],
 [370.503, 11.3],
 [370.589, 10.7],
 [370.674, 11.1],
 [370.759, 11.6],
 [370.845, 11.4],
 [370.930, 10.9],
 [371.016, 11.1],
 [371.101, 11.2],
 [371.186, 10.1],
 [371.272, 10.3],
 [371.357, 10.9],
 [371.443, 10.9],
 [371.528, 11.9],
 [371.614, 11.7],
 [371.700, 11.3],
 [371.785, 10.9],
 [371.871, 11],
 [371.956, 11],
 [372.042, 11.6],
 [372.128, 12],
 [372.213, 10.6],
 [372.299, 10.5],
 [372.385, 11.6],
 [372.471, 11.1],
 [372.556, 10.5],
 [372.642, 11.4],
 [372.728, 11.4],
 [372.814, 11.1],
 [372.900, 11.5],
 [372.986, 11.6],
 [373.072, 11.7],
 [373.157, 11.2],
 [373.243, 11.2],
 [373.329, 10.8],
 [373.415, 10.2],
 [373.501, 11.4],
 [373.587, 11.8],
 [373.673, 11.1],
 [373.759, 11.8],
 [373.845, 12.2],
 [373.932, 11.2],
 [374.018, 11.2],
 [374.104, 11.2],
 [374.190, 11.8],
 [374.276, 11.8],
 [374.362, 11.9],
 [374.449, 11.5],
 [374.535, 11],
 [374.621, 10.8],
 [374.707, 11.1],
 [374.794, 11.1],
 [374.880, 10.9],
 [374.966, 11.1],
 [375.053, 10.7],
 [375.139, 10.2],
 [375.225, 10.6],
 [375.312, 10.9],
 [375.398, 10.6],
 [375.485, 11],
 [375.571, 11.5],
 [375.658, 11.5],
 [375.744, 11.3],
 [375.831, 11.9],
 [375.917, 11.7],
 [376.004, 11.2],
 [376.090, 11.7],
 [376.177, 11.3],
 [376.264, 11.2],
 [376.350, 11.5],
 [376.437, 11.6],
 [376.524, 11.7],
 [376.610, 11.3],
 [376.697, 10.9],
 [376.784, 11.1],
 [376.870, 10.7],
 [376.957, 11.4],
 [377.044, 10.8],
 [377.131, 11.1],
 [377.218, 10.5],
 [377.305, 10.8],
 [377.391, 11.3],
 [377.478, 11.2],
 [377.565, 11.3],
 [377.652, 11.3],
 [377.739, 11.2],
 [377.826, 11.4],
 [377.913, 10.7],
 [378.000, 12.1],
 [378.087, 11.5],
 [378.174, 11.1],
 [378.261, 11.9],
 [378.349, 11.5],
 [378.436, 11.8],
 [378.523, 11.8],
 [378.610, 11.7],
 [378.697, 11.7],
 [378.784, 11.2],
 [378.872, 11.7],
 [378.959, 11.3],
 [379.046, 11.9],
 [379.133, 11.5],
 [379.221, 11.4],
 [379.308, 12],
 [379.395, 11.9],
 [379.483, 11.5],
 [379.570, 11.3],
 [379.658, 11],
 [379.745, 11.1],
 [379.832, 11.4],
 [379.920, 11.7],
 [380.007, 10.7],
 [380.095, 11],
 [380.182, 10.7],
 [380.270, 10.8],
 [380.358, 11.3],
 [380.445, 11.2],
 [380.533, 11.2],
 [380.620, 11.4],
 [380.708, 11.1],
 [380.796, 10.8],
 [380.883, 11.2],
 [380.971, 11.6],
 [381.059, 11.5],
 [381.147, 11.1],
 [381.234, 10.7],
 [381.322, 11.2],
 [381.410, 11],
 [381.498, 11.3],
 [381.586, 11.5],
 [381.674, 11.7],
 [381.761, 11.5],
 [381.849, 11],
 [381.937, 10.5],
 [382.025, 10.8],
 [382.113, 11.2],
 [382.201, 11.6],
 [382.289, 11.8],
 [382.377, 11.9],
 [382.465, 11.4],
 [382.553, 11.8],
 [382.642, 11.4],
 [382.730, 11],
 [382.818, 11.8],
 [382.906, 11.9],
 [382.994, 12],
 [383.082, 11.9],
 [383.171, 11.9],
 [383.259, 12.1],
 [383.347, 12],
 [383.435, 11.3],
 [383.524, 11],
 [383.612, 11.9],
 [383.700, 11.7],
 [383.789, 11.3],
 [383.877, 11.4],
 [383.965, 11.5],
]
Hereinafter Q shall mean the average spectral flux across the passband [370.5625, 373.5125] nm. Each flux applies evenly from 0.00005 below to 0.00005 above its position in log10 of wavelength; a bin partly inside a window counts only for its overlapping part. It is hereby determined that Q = 11.1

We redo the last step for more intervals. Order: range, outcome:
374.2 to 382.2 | 11.3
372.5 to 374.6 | 11.3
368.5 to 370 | 11.5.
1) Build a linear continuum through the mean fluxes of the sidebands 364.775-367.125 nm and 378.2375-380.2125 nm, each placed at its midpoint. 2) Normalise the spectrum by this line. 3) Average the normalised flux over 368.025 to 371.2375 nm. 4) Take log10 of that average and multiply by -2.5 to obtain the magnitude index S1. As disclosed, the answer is 0.06 mag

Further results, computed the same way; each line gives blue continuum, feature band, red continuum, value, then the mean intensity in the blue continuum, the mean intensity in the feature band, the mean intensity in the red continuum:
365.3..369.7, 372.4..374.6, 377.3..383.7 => 0.02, 11.7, 11.3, 11.4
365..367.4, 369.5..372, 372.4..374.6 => 0.04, 12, 11.2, 11.3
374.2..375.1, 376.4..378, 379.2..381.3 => 0.01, 11.2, 11.2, 11.2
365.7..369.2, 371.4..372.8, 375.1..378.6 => 0.02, 11.6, 11.2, 11.3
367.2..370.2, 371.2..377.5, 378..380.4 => 0.02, 11.3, 11.2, 11.4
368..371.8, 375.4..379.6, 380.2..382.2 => -0.02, 11.3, 11.4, 11.2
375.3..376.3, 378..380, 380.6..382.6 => -0.02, 11.3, 11.5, 11.3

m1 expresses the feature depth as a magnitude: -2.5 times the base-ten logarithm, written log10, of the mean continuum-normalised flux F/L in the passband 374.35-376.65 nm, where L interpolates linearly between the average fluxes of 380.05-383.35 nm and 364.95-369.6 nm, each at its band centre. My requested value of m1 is 0.03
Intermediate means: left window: 11.7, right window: 11.4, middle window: 11.2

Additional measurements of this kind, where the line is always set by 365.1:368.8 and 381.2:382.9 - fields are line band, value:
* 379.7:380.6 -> 0.02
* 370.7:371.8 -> 0.05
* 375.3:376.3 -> 0.02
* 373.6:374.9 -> 0.01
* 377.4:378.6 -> 0.00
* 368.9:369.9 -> 0.02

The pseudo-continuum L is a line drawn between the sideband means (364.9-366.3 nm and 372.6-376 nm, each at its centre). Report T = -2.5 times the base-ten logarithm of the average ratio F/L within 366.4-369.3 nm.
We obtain 0.05 mag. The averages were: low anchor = 12.2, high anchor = 11.3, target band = 11.5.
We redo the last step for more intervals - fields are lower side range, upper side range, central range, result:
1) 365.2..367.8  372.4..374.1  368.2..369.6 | 0.032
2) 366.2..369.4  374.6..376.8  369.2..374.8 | 0.005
